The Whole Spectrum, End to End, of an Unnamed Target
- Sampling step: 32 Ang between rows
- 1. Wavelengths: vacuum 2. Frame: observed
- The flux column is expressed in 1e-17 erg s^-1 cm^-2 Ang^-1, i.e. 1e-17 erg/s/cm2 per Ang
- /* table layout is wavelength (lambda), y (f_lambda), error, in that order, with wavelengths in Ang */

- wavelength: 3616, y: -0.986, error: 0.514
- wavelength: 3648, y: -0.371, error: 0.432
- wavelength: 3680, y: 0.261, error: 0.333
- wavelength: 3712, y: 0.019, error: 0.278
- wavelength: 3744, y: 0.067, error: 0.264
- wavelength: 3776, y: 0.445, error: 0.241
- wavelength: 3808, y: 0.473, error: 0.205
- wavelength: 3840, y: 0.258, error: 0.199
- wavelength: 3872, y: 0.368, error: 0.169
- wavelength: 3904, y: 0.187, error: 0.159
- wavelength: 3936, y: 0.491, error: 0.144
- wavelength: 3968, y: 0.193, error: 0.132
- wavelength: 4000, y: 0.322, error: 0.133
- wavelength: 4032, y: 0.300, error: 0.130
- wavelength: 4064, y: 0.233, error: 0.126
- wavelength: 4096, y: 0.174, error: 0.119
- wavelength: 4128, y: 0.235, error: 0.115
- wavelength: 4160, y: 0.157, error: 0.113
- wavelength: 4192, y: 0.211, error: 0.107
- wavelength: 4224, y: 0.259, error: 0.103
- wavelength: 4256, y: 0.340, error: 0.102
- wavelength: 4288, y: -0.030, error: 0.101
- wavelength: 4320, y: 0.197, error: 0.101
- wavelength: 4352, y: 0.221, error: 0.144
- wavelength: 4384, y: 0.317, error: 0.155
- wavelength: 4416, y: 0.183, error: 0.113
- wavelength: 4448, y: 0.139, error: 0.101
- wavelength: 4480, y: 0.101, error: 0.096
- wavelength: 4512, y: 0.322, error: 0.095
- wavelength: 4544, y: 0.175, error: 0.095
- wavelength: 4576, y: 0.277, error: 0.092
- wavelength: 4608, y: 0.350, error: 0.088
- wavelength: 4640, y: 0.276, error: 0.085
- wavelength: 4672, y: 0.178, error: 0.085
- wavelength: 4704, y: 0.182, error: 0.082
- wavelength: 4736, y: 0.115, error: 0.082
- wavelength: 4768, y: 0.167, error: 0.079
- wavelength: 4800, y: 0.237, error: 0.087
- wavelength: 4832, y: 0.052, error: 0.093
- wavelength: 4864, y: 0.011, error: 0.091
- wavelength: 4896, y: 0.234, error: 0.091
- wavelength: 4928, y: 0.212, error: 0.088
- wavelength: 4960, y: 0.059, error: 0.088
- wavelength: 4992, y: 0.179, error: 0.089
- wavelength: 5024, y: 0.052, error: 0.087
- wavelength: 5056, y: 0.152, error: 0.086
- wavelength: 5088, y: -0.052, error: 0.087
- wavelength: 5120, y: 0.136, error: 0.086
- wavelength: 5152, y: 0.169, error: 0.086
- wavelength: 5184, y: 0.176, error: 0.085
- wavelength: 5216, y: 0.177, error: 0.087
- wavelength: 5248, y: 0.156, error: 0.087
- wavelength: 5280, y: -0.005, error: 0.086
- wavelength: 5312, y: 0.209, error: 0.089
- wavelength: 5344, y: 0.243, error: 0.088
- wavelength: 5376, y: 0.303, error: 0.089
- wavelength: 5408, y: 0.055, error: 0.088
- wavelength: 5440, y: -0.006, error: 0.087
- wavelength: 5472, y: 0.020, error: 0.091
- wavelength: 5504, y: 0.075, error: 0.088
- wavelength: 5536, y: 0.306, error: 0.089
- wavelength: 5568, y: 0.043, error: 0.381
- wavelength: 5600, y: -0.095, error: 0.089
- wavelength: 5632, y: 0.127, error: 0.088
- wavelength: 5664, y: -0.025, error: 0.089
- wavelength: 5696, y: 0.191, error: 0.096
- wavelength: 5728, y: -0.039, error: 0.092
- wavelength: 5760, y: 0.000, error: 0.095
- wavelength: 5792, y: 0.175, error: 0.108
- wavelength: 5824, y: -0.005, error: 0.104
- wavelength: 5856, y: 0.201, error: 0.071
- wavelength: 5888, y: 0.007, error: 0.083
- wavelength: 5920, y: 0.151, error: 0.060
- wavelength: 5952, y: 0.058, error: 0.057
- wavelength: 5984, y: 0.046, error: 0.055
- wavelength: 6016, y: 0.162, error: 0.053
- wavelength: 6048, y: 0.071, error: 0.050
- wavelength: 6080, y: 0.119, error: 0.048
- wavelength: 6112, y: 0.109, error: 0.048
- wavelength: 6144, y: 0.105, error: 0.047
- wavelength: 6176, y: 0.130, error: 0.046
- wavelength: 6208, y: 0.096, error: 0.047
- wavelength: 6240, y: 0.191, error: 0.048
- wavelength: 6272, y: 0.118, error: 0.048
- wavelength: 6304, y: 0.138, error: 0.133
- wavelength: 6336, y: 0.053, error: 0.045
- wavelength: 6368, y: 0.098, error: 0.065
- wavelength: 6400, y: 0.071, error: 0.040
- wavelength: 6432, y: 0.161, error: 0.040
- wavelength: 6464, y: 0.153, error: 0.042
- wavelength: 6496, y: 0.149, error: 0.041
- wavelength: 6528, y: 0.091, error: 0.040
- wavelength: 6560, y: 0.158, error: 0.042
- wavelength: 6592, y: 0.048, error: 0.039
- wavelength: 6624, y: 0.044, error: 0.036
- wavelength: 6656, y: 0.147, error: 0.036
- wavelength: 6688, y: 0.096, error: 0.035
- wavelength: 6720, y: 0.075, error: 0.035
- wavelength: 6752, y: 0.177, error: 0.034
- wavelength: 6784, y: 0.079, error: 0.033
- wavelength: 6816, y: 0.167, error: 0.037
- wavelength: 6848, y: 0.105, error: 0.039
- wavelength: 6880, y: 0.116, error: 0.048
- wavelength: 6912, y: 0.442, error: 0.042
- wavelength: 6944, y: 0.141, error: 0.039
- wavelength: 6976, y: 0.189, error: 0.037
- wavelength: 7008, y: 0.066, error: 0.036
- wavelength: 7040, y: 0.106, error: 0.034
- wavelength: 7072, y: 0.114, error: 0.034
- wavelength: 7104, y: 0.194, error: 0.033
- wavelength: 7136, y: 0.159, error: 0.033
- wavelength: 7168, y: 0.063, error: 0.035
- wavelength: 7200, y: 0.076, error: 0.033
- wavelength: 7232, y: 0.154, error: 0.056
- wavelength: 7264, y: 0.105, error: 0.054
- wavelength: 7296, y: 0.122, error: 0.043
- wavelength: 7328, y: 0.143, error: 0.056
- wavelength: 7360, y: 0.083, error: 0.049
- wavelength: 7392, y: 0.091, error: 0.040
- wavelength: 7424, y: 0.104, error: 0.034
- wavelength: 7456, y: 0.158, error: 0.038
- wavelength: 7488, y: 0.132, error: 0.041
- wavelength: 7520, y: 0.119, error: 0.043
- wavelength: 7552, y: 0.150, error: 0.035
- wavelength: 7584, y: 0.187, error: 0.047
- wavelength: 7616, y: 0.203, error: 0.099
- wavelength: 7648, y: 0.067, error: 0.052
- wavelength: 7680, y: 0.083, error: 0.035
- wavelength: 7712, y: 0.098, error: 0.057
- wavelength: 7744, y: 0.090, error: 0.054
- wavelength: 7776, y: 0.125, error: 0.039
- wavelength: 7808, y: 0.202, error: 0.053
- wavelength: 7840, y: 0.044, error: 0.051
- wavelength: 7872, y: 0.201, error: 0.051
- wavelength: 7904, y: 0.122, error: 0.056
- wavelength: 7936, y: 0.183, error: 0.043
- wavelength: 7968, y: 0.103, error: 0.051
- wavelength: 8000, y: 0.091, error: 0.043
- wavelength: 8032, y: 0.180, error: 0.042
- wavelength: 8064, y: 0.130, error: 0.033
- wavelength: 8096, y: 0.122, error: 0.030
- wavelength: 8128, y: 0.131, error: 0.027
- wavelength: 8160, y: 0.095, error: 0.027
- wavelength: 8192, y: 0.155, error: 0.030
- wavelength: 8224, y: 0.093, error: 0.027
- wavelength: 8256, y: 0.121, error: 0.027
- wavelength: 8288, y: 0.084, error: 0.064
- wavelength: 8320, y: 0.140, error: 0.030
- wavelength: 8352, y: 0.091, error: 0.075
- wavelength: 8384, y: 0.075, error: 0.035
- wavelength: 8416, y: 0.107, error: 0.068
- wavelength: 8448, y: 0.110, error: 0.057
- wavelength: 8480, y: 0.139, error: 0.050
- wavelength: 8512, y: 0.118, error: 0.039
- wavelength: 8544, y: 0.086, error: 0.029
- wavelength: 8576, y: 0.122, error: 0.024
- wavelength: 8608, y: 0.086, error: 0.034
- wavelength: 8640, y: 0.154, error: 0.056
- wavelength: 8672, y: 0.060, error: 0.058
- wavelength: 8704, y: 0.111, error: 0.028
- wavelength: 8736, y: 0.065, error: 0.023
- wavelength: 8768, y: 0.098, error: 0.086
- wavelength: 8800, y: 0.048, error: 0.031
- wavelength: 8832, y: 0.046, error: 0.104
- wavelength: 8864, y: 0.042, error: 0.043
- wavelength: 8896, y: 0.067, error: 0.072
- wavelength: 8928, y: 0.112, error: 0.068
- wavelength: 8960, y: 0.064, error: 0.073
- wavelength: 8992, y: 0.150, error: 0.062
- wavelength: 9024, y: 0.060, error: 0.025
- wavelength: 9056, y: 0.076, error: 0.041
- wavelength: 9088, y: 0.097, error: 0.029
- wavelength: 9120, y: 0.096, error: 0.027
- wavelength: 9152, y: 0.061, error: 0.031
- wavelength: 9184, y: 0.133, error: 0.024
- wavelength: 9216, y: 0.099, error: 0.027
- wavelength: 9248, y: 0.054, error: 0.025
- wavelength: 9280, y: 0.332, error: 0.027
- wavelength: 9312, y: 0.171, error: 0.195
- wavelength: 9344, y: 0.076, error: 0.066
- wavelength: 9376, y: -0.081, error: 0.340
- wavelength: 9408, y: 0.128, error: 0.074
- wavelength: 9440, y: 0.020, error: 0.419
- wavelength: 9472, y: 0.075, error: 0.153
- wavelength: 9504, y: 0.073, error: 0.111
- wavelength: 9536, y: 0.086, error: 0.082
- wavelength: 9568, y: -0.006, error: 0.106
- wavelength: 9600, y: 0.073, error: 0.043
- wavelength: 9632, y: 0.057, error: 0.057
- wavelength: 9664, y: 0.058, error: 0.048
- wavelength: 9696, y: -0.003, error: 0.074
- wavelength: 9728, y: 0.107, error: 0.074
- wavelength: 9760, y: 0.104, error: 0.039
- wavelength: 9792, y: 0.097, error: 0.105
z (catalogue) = 0.85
